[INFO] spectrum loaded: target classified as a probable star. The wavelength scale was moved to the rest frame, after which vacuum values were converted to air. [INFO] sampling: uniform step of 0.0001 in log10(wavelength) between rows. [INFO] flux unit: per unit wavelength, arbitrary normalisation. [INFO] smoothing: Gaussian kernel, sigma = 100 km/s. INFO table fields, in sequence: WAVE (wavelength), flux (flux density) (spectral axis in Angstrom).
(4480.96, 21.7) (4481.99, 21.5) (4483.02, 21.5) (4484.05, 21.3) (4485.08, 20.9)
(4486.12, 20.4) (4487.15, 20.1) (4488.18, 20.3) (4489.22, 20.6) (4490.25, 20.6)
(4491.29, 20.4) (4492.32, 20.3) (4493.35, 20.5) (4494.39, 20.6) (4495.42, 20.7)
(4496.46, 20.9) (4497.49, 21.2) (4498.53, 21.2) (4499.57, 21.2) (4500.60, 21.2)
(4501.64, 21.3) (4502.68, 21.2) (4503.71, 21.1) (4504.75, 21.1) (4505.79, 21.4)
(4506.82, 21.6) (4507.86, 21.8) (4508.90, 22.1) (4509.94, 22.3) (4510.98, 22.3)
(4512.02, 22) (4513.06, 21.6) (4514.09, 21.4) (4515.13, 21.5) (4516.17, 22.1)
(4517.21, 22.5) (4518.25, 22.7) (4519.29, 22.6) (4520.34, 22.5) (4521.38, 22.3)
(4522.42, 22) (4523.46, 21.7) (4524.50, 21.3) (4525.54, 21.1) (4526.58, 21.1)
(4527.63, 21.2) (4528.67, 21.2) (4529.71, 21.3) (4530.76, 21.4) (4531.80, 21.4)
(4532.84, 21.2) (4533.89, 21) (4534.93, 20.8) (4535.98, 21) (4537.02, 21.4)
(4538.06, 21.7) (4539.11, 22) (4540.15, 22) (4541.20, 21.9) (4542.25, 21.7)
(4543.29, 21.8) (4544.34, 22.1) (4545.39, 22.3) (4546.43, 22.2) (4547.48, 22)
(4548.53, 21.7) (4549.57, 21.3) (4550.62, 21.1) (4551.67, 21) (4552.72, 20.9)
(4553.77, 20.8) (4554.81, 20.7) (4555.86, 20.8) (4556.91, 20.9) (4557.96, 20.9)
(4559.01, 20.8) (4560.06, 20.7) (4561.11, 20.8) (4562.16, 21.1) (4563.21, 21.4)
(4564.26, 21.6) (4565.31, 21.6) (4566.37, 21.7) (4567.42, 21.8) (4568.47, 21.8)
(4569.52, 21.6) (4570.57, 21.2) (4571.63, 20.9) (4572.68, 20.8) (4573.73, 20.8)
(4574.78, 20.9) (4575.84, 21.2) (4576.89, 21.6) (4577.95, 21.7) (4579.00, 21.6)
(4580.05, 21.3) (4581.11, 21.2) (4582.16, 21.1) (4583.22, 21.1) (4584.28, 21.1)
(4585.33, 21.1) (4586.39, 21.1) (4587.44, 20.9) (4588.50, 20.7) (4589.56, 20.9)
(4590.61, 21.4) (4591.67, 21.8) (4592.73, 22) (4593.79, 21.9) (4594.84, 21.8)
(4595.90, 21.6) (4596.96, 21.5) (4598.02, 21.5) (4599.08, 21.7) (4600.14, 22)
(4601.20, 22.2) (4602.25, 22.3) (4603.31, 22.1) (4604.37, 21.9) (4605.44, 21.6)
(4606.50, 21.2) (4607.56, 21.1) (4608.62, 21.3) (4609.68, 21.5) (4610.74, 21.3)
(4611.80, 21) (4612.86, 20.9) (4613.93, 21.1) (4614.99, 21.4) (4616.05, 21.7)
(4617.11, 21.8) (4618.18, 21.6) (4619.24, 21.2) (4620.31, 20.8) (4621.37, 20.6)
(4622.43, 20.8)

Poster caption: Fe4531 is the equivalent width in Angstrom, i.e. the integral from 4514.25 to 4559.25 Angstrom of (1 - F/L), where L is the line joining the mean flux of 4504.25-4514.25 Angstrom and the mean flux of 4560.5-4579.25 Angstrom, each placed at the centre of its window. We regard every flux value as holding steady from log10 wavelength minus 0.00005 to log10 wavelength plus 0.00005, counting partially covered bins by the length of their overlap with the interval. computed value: 0.1 Angstrom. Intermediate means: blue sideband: 21.8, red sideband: 21.3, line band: 21.5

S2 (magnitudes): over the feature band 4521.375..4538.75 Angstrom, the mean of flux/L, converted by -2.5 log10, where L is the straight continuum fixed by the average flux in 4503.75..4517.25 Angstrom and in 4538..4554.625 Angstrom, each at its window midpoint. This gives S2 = 0.02 mag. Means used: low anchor 21.8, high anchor 21.6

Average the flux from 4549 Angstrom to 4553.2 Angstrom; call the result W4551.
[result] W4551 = 21.1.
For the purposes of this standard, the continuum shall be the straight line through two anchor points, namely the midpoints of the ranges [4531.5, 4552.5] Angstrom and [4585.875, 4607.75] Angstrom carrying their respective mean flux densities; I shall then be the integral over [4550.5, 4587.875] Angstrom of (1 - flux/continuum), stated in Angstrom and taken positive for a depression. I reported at 0.7 Angstrom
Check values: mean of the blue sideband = 21.6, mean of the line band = 21.2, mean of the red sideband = 21.6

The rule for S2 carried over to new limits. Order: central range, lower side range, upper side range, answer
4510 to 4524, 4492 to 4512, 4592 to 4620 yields -0.04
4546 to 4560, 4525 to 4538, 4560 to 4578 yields 0.01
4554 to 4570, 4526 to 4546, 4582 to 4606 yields 0.02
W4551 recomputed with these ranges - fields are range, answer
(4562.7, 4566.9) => 21.5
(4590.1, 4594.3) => 21.7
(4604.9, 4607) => 21.3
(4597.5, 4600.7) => 21.7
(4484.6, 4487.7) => 20.5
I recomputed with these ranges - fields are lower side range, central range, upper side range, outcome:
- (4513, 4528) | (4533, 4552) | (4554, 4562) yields -0.3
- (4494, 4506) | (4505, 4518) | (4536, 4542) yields -0.4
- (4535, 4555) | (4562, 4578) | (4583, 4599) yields 0.1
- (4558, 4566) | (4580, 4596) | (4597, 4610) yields 0.1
